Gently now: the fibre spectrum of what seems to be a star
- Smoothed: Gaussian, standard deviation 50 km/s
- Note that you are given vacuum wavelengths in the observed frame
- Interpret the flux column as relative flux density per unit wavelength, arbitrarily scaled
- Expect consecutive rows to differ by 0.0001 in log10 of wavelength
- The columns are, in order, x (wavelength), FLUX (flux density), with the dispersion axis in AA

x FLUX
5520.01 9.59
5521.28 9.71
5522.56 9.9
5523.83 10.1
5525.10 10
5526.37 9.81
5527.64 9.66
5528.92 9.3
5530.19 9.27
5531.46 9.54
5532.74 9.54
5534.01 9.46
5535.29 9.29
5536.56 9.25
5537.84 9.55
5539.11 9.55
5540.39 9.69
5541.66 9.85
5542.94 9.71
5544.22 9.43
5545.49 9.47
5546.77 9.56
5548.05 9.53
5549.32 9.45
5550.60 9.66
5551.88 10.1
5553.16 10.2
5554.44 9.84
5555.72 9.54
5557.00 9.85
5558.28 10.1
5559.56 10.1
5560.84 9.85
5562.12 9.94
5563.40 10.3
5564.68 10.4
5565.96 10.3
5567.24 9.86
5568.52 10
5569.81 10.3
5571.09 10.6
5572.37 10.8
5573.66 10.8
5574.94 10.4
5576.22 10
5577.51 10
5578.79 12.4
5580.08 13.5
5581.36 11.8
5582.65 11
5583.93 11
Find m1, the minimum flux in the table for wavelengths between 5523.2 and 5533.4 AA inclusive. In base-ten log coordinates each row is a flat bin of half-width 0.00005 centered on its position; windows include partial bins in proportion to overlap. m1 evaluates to 9.27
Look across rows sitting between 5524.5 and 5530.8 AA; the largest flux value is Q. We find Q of 10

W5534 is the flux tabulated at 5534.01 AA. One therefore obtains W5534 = 9.46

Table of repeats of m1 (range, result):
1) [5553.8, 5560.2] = 9.54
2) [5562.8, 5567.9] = 9.86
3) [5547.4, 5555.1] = 9.45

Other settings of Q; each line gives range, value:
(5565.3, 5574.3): 10.8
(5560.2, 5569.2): 10.4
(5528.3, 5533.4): 9.54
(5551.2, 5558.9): 10.2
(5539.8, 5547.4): 9.85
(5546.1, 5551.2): 9.66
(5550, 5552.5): 10.1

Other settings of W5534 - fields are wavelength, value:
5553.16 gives 10.2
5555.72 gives 9.54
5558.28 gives 10.1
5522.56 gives 9.9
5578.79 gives 12.4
